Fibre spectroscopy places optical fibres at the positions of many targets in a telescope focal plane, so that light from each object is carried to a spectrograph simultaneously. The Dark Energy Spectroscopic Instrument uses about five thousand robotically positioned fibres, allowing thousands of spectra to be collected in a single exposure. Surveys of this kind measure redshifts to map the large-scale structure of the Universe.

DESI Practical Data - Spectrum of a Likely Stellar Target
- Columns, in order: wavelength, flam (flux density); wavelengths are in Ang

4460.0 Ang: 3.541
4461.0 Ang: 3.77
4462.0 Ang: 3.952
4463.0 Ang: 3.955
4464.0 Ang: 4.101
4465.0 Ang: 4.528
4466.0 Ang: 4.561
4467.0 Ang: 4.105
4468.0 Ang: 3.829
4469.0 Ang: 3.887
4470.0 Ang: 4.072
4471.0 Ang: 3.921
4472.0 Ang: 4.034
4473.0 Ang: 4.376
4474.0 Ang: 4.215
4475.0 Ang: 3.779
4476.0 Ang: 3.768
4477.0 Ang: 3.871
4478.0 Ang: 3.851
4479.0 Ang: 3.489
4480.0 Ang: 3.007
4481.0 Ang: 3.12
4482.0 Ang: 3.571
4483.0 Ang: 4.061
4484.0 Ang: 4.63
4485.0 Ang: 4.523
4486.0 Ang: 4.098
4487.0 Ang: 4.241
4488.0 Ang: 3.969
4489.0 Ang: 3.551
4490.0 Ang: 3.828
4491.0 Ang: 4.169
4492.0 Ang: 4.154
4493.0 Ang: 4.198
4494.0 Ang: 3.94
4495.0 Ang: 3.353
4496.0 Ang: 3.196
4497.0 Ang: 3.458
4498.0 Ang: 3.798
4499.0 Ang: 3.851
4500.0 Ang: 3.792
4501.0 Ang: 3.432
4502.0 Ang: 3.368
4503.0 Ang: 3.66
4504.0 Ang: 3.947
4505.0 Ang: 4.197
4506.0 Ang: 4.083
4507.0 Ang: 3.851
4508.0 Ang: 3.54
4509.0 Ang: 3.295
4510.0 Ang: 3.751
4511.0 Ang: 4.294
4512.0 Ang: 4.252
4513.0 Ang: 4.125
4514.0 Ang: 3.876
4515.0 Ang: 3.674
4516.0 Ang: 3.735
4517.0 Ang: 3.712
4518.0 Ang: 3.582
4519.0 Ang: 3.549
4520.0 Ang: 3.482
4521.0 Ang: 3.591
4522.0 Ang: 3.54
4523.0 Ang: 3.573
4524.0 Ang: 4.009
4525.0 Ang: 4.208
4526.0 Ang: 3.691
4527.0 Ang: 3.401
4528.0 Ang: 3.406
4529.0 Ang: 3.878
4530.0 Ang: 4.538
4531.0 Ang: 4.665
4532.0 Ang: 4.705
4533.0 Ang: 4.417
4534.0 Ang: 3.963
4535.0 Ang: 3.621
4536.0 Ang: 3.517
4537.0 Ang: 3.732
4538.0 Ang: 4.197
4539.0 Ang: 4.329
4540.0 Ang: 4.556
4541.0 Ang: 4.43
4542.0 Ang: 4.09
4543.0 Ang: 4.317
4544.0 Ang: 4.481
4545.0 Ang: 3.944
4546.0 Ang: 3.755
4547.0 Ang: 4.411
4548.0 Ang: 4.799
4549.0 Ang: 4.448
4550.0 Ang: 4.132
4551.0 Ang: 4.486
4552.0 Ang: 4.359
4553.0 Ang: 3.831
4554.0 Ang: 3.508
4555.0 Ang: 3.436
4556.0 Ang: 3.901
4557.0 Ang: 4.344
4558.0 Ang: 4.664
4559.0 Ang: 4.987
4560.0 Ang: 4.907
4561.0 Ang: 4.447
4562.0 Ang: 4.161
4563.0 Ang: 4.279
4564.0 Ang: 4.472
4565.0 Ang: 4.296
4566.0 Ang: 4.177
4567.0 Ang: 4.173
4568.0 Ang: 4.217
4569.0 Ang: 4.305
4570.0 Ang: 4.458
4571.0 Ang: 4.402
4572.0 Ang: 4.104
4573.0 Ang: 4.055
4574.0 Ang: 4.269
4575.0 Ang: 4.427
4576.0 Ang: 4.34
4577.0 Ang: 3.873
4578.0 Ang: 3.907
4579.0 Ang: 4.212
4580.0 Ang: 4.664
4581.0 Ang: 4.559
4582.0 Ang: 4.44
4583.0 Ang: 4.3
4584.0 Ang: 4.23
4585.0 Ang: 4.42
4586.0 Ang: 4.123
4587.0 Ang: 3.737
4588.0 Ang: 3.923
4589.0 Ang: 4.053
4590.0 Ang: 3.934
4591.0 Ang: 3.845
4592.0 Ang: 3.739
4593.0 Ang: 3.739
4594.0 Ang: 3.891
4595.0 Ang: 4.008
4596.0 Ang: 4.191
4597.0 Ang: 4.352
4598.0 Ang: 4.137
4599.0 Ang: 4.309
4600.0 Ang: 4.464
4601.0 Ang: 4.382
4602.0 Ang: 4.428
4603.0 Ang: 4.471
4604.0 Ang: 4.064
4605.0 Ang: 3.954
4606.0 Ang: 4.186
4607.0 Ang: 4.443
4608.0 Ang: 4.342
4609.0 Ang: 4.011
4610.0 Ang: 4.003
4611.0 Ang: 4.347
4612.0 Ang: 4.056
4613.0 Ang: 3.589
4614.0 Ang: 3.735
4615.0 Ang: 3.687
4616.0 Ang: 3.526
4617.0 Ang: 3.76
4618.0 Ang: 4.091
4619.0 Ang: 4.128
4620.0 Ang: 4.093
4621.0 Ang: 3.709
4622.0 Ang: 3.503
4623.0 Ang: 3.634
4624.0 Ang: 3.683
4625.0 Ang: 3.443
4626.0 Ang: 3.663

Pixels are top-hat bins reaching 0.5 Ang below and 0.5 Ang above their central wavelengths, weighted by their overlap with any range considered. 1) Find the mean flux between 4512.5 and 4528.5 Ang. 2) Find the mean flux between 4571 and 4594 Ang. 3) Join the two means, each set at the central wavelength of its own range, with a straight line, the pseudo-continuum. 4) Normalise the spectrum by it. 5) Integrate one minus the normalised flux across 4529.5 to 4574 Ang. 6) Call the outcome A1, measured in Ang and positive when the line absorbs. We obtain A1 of -3.8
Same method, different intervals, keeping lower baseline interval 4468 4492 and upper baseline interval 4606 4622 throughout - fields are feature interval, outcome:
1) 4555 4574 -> -1.8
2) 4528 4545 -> -1.1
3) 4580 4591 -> -0.6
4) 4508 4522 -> 0.6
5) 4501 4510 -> 0.5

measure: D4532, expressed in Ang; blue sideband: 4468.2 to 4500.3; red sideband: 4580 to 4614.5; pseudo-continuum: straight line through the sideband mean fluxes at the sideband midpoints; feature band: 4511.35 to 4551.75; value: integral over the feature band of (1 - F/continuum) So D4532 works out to -0.4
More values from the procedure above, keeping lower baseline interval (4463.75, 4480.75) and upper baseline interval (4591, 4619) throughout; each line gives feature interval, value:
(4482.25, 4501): 0.24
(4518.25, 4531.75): 0.59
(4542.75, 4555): -0.47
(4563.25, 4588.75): -1.26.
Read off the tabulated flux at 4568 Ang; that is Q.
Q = 4.217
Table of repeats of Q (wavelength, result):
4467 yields 4.105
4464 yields 4.101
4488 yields 3.969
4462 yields 3.952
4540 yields 4.556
